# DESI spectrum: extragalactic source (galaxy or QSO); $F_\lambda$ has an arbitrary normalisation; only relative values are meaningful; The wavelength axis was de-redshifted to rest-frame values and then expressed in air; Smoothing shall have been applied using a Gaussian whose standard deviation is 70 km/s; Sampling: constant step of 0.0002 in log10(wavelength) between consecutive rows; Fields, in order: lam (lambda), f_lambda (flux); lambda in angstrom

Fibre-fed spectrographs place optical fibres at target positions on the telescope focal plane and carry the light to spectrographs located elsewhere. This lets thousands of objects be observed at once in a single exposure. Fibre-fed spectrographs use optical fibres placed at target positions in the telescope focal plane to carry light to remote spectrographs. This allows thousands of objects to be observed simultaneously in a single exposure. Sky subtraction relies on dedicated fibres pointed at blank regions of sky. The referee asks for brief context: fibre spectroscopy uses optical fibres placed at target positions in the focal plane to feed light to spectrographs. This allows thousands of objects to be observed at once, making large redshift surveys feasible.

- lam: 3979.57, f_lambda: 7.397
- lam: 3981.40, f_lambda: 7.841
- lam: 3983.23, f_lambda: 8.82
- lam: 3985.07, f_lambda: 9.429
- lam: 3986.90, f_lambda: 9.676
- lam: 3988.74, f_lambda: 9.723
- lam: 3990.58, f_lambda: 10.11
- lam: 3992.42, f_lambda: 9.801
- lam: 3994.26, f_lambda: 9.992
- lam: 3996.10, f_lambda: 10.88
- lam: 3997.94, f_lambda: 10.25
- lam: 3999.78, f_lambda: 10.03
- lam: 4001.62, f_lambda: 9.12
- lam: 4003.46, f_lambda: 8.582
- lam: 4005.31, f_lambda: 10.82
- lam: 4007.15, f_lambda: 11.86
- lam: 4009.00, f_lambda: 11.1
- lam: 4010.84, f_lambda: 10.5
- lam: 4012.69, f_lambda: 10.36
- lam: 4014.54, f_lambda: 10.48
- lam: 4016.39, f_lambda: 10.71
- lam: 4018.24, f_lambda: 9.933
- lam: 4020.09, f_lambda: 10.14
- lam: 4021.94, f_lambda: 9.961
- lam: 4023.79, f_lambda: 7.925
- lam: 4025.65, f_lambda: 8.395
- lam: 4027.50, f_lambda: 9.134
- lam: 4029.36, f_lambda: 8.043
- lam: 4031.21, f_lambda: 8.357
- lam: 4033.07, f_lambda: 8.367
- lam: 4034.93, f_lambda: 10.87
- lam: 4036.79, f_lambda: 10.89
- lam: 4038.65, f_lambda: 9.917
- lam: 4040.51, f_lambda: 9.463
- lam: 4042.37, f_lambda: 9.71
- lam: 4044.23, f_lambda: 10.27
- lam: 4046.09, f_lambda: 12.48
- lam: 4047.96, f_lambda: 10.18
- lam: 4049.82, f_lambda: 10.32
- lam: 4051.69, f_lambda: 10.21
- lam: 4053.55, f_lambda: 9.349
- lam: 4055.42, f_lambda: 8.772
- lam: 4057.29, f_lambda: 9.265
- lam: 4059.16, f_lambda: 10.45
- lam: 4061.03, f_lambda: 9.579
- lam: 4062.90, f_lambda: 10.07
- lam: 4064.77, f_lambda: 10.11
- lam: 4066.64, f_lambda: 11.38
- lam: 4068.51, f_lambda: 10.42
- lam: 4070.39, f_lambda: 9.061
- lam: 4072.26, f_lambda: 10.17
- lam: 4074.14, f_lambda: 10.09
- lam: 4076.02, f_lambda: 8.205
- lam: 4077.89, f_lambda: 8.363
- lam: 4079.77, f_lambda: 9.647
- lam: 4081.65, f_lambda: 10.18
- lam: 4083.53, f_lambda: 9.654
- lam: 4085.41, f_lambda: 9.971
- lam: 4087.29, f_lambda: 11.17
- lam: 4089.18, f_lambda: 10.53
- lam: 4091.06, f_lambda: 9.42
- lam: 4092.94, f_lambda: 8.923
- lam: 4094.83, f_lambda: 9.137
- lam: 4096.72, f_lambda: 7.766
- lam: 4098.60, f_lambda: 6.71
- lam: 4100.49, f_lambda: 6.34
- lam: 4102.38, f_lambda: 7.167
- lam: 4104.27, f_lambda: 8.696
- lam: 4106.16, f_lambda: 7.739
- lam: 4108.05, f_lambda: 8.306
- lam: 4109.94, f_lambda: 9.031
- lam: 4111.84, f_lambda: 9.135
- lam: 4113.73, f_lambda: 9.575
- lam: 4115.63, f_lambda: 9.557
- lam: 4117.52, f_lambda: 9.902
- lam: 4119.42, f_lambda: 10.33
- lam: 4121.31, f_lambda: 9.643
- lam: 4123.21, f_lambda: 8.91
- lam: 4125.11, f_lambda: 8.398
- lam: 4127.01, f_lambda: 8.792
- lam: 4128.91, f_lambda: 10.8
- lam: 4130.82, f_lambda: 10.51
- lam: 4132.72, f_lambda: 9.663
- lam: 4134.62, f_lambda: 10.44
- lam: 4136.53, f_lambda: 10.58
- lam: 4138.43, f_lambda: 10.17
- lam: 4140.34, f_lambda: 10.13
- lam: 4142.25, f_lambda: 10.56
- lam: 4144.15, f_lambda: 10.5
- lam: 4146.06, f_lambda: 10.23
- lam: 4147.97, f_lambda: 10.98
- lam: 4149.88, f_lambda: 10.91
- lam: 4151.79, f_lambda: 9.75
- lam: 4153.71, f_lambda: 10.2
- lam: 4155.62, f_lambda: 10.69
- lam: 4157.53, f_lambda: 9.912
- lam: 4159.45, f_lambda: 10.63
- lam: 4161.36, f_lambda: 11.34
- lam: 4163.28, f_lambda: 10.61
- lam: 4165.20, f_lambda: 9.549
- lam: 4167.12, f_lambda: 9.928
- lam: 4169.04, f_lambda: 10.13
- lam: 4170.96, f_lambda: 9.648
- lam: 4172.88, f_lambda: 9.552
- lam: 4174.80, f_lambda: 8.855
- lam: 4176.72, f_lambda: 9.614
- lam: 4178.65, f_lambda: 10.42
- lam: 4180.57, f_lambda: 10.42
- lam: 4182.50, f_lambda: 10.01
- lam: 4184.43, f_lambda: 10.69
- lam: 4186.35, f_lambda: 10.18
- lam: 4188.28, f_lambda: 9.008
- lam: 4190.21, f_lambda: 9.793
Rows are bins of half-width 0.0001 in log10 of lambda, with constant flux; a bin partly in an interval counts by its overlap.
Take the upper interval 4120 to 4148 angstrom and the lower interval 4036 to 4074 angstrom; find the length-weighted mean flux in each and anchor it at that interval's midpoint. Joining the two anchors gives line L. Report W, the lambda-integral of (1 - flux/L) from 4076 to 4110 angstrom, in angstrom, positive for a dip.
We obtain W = 4.25 angstrom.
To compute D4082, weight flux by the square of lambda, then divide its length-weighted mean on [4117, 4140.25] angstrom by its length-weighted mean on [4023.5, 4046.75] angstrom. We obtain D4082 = 1.08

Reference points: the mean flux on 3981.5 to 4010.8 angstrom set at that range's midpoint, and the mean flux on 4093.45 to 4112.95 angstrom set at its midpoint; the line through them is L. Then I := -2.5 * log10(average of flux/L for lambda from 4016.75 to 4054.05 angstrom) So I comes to -0.054 mag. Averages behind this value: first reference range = 9.97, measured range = 9.72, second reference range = 8.04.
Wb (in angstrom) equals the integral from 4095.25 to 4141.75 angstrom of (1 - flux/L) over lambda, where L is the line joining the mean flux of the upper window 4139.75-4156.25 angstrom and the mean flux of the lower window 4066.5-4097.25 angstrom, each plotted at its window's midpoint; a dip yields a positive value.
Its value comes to 4.5 angstrom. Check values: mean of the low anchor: 9.63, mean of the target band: 9.11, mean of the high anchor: 10.4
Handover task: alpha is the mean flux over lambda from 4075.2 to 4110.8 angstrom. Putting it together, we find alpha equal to 8.79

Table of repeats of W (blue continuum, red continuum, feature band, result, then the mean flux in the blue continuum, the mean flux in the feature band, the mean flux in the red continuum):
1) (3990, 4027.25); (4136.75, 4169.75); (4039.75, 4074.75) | 0.25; 10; 10.1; 10.4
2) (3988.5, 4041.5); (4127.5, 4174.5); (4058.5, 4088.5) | 0.37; 9.85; 9.91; 10.3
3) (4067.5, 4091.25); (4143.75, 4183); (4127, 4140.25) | -0.26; 9.78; 10.2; 10.2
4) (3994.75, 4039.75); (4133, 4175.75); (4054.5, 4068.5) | 0.00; 9.86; 9.98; 10.2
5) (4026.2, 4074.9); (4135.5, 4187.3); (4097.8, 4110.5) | 2.98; 9.87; 7.69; 10.2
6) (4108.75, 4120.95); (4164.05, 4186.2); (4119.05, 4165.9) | -2.14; 9.57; 10.2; 9.91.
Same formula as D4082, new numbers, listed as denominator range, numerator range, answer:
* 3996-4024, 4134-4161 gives 1.09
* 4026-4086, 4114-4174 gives 1.08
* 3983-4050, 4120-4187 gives 1.09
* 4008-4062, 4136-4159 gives 1.12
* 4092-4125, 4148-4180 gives 1.21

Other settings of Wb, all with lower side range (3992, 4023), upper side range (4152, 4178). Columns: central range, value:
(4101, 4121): 2.4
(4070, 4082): 1.0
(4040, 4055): 0.0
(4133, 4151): -0.7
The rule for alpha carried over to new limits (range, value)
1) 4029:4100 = 9.66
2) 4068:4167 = 9.6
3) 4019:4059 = 9.64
